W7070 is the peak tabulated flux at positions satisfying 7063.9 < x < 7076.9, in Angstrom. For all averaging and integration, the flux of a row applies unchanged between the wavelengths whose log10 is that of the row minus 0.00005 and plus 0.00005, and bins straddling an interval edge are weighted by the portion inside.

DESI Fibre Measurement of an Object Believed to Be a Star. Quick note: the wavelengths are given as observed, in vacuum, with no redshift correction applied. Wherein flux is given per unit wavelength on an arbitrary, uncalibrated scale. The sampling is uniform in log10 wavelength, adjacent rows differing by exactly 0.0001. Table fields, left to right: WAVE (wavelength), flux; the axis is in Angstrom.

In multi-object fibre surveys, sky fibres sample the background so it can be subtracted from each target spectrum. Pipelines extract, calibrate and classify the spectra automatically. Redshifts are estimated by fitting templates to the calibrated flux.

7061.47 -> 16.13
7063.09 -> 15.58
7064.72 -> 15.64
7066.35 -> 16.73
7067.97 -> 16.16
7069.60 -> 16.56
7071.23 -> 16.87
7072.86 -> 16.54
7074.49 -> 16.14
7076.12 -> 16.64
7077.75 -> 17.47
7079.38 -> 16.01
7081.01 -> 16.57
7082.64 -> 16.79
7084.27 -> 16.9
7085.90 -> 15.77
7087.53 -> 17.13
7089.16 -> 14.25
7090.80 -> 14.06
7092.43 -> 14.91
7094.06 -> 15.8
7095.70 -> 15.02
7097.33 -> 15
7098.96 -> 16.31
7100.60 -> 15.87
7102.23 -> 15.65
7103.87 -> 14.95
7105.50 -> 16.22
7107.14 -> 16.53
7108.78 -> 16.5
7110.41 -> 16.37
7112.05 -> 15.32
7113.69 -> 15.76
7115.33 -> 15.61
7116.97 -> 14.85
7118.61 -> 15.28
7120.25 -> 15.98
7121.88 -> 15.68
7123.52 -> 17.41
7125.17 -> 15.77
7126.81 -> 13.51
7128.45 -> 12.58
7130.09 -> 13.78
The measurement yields 16.87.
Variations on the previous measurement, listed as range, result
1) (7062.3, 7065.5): 15.64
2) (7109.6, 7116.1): 16.37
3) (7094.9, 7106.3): 16.31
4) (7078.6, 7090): 17.13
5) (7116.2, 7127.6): 17.41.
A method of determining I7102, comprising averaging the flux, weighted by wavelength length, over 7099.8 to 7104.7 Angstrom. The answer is 15.5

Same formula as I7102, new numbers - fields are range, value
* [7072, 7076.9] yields 16.4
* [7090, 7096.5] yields 14.9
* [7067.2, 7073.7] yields 16.5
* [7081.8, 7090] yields 16.2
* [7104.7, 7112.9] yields 16.2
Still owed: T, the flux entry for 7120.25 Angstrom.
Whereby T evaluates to 15.98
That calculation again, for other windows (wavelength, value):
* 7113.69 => 15.76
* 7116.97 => 14.85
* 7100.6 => 15.87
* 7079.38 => 16.01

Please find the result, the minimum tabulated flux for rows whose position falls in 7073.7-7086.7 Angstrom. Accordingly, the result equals 15.77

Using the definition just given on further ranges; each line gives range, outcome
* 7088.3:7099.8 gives 14.06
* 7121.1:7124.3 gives 15.68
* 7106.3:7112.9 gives 15.32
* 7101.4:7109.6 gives 14.95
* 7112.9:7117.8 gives 14.85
